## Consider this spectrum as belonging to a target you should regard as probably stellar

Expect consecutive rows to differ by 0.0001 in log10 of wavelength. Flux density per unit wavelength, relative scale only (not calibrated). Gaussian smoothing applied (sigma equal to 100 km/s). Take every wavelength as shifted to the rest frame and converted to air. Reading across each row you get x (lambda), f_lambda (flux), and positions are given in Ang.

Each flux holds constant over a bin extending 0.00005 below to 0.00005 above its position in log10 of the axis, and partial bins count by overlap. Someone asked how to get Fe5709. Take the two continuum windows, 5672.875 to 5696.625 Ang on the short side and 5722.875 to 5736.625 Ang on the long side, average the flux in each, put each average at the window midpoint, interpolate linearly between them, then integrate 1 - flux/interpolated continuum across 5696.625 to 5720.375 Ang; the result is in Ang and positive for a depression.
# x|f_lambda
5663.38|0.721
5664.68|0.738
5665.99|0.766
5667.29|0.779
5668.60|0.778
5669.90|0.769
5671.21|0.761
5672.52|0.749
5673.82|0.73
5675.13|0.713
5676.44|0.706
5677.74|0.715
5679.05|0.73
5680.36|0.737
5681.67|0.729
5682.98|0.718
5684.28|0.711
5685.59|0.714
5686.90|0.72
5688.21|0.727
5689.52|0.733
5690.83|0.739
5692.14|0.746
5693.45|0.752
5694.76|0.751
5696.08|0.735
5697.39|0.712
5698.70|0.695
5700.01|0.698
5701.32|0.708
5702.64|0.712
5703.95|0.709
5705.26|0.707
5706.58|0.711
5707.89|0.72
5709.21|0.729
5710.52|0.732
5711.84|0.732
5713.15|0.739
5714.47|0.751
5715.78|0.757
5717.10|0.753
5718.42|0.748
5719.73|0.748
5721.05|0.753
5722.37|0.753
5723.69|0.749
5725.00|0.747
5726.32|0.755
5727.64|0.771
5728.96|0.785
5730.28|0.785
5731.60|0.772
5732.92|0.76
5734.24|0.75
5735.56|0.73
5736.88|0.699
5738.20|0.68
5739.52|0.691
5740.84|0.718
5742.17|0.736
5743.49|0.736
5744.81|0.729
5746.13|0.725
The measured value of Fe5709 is 0.6 Ang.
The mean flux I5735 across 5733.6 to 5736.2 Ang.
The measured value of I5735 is 0.74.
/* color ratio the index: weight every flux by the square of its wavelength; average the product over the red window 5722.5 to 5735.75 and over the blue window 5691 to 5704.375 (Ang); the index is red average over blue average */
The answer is 1.07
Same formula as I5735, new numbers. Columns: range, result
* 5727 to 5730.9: 0.78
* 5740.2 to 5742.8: 0.725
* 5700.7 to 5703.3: 0.709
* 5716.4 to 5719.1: 0.75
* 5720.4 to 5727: 0.752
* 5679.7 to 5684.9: 0.724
